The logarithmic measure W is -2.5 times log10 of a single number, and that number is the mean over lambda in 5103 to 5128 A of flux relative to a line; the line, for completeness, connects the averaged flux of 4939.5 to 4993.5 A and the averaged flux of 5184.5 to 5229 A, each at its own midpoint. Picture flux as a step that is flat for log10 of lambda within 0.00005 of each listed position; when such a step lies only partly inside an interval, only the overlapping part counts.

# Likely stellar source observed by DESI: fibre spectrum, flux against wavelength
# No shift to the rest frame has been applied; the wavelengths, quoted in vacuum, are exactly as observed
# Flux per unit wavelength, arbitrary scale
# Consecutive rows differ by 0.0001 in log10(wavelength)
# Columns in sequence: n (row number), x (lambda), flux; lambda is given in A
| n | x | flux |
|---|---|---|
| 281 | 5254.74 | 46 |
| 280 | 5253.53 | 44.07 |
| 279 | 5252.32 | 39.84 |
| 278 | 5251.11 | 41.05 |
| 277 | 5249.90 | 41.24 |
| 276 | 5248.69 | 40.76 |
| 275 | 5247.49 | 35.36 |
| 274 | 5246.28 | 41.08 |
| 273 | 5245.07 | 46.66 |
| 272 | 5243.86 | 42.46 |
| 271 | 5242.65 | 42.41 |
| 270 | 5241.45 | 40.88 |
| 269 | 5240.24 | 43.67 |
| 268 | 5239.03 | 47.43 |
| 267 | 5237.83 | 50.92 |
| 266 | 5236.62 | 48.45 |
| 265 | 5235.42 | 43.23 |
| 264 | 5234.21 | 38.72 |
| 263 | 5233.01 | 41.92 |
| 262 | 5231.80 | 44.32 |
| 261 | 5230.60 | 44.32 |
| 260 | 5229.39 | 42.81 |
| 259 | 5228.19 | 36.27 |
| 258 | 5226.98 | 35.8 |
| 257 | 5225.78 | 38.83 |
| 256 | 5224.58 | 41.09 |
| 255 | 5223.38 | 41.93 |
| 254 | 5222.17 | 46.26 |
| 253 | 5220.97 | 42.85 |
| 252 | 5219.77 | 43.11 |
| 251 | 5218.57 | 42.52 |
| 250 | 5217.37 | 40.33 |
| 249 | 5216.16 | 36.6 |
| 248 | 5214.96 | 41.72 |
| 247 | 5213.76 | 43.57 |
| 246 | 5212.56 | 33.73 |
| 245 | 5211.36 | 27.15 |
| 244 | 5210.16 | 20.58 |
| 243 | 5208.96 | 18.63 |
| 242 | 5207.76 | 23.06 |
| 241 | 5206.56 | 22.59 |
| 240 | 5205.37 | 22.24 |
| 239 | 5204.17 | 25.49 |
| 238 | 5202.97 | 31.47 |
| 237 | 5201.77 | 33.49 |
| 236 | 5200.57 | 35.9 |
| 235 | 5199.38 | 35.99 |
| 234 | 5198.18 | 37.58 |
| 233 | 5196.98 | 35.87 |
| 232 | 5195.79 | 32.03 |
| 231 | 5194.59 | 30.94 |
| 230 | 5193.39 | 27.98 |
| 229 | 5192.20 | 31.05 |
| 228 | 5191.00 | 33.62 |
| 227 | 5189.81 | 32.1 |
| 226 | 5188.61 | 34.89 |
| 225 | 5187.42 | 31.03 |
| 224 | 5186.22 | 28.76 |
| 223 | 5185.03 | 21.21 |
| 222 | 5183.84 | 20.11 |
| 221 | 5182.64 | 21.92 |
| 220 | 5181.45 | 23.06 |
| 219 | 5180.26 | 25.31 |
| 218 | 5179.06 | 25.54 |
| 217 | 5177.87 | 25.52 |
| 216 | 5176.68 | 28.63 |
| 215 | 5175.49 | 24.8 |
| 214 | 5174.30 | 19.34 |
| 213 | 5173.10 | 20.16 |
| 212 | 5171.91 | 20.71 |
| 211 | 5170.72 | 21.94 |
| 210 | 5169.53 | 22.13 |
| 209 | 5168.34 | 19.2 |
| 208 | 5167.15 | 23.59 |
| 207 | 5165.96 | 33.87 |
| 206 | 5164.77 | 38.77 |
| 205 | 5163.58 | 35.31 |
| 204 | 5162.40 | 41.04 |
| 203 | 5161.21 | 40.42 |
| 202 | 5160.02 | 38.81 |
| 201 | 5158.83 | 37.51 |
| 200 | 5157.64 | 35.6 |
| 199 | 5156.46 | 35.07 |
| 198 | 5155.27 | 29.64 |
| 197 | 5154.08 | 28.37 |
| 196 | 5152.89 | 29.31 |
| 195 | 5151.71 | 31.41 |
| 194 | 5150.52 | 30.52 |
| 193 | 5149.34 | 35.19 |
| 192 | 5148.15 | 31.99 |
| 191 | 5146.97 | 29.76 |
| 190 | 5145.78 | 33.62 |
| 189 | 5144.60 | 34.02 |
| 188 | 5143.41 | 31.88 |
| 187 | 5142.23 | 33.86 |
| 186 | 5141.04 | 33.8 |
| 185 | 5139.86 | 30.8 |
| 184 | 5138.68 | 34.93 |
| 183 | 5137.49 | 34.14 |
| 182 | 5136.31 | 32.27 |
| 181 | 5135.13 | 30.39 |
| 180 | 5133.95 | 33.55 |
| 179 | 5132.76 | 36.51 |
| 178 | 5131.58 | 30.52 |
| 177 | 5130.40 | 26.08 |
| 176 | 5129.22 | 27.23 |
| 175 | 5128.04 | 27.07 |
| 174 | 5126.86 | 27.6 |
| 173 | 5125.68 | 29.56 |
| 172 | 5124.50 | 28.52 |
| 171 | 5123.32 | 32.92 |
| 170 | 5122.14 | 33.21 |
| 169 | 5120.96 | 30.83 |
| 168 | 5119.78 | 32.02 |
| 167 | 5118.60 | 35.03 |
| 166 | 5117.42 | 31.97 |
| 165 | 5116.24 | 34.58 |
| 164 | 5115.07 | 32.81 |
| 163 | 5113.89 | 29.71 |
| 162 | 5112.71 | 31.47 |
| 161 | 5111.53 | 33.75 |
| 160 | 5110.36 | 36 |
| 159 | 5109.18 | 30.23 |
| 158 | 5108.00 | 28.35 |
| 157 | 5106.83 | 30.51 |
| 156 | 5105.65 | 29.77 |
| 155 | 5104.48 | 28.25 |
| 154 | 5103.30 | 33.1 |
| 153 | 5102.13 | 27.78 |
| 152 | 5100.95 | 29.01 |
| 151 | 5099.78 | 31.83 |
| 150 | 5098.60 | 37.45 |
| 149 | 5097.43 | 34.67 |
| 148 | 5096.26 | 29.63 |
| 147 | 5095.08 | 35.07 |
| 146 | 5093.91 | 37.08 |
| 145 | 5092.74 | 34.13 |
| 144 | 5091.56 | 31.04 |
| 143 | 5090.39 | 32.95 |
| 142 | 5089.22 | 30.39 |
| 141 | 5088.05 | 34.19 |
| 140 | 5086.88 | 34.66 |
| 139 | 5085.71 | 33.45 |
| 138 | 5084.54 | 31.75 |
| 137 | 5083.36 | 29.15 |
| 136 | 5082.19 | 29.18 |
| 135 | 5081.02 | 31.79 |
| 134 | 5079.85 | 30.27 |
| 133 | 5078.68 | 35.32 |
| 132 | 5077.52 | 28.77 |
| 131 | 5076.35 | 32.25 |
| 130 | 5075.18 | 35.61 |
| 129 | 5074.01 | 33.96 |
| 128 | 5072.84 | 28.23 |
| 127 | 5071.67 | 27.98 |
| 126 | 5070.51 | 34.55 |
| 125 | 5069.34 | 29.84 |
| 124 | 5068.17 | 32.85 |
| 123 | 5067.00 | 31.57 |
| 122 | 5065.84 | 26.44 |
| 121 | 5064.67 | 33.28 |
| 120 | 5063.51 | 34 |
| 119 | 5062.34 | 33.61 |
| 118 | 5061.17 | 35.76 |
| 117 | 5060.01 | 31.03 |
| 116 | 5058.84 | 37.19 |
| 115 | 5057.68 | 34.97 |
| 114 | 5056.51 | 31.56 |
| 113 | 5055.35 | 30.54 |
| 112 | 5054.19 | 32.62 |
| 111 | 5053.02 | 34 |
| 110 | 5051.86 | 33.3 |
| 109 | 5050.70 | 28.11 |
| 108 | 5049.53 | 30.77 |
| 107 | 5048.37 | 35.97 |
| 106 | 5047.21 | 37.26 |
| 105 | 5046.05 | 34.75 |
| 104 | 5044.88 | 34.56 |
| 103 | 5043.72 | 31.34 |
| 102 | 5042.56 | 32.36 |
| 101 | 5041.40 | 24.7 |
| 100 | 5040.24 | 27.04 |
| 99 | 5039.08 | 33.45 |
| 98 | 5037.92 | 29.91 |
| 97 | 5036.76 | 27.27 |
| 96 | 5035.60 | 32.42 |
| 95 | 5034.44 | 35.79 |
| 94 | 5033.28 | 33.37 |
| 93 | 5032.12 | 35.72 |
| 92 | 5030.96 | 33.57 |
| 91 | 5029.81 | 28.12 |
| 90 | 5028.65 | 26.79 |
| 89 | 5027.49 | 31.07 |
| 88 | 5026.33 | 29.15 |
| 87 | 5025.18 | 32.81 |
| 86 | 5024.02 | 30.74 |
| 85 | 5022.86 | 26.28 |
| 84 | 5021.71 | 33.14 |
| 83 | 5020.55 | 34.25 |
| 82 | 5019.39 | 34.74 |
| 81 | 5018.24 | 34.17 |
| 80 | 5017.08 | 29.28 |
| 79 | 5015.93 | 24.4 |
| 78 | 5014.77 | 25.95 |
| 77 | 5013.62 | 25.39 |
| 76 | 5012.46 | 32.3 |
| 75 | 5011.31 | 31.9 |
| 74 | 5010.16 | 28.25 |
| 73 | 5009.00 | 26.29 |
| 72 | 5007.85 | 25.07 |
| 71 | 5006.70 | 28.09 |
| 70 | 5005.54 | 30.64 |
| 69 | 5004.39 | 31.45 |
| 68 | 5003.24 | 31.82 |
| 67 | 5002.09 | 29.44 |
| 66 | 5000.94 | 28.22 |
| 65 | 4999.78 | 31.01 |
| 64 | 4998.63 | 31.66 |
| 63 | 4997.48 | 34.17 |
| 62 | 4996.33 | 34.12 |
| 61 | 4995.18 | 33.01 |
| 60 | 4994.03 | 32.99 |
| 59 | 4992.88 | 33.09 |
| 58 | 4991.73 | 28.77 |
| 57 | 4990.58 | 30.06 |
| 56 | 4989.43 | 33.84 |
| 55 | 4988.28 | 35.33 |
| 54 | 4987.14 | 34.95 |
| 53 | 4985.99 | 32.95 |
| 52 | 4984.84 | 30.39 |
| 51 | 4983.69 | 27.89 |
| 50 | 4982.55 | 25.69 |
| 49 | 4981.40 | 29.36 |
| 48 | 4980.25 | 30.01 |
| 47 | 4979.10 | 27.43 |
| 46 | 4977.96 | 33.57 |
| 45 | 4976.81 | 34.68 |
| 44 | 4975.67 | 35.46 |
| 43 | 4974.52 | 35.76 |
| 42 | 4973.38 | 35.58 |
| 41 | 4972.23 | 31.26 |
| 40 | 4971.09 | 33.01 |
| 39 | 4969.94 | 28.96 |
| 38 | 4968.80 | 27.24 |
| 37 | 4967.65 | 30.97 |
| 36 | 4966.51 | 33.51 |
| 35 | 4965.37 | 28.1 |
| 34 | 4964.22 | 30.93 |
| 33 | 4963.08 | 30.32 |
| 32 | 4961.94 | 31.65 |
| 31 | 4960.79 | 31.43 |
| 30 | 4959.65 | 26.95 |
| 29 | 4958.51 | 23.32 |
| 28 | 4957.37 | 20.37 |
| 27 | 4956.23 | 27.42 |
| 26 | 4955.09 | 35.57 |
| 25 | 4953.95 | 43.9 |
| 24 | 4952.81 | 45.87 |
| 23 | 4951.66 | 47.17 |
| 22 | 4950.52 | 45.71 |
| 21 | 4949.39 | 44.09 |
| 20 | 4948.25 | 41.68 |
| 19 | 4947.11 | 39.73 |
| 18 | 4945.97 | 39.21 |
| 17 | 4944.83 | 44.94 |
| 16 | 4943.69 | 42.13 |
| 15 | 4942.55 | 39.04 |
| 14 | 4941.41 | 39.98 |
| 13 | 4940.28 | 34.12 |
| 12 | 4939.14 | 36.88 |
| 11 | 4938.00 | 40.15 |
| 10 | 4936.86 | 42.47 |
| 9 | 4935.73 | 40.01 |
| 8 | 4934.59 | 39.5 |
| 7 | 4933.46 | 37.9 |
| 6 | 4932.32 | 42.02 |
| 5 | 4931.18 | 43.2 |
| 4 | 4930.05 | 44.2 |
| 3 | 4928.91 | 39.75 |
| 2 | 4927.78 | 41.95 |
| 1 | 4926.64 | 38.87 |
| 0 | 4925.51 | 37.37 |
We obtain 0.079 mag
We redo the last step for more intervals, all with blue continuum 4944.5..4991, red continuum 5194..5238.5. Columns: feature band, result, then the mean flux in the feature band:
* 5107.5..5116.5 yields 0.105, 32.1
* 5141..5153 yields 0.107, 32.4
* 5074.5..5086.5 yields 0.101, 31.8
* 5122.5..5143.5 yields 0.142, 31.2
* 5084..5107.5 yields 0.089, 32.3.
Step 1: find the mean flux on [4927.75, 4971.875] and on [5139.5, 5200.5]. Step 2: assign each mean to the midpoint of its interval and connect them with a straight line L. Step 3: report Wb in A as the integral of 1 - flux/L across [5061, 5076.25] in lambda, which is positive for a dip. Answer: 0.5 A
